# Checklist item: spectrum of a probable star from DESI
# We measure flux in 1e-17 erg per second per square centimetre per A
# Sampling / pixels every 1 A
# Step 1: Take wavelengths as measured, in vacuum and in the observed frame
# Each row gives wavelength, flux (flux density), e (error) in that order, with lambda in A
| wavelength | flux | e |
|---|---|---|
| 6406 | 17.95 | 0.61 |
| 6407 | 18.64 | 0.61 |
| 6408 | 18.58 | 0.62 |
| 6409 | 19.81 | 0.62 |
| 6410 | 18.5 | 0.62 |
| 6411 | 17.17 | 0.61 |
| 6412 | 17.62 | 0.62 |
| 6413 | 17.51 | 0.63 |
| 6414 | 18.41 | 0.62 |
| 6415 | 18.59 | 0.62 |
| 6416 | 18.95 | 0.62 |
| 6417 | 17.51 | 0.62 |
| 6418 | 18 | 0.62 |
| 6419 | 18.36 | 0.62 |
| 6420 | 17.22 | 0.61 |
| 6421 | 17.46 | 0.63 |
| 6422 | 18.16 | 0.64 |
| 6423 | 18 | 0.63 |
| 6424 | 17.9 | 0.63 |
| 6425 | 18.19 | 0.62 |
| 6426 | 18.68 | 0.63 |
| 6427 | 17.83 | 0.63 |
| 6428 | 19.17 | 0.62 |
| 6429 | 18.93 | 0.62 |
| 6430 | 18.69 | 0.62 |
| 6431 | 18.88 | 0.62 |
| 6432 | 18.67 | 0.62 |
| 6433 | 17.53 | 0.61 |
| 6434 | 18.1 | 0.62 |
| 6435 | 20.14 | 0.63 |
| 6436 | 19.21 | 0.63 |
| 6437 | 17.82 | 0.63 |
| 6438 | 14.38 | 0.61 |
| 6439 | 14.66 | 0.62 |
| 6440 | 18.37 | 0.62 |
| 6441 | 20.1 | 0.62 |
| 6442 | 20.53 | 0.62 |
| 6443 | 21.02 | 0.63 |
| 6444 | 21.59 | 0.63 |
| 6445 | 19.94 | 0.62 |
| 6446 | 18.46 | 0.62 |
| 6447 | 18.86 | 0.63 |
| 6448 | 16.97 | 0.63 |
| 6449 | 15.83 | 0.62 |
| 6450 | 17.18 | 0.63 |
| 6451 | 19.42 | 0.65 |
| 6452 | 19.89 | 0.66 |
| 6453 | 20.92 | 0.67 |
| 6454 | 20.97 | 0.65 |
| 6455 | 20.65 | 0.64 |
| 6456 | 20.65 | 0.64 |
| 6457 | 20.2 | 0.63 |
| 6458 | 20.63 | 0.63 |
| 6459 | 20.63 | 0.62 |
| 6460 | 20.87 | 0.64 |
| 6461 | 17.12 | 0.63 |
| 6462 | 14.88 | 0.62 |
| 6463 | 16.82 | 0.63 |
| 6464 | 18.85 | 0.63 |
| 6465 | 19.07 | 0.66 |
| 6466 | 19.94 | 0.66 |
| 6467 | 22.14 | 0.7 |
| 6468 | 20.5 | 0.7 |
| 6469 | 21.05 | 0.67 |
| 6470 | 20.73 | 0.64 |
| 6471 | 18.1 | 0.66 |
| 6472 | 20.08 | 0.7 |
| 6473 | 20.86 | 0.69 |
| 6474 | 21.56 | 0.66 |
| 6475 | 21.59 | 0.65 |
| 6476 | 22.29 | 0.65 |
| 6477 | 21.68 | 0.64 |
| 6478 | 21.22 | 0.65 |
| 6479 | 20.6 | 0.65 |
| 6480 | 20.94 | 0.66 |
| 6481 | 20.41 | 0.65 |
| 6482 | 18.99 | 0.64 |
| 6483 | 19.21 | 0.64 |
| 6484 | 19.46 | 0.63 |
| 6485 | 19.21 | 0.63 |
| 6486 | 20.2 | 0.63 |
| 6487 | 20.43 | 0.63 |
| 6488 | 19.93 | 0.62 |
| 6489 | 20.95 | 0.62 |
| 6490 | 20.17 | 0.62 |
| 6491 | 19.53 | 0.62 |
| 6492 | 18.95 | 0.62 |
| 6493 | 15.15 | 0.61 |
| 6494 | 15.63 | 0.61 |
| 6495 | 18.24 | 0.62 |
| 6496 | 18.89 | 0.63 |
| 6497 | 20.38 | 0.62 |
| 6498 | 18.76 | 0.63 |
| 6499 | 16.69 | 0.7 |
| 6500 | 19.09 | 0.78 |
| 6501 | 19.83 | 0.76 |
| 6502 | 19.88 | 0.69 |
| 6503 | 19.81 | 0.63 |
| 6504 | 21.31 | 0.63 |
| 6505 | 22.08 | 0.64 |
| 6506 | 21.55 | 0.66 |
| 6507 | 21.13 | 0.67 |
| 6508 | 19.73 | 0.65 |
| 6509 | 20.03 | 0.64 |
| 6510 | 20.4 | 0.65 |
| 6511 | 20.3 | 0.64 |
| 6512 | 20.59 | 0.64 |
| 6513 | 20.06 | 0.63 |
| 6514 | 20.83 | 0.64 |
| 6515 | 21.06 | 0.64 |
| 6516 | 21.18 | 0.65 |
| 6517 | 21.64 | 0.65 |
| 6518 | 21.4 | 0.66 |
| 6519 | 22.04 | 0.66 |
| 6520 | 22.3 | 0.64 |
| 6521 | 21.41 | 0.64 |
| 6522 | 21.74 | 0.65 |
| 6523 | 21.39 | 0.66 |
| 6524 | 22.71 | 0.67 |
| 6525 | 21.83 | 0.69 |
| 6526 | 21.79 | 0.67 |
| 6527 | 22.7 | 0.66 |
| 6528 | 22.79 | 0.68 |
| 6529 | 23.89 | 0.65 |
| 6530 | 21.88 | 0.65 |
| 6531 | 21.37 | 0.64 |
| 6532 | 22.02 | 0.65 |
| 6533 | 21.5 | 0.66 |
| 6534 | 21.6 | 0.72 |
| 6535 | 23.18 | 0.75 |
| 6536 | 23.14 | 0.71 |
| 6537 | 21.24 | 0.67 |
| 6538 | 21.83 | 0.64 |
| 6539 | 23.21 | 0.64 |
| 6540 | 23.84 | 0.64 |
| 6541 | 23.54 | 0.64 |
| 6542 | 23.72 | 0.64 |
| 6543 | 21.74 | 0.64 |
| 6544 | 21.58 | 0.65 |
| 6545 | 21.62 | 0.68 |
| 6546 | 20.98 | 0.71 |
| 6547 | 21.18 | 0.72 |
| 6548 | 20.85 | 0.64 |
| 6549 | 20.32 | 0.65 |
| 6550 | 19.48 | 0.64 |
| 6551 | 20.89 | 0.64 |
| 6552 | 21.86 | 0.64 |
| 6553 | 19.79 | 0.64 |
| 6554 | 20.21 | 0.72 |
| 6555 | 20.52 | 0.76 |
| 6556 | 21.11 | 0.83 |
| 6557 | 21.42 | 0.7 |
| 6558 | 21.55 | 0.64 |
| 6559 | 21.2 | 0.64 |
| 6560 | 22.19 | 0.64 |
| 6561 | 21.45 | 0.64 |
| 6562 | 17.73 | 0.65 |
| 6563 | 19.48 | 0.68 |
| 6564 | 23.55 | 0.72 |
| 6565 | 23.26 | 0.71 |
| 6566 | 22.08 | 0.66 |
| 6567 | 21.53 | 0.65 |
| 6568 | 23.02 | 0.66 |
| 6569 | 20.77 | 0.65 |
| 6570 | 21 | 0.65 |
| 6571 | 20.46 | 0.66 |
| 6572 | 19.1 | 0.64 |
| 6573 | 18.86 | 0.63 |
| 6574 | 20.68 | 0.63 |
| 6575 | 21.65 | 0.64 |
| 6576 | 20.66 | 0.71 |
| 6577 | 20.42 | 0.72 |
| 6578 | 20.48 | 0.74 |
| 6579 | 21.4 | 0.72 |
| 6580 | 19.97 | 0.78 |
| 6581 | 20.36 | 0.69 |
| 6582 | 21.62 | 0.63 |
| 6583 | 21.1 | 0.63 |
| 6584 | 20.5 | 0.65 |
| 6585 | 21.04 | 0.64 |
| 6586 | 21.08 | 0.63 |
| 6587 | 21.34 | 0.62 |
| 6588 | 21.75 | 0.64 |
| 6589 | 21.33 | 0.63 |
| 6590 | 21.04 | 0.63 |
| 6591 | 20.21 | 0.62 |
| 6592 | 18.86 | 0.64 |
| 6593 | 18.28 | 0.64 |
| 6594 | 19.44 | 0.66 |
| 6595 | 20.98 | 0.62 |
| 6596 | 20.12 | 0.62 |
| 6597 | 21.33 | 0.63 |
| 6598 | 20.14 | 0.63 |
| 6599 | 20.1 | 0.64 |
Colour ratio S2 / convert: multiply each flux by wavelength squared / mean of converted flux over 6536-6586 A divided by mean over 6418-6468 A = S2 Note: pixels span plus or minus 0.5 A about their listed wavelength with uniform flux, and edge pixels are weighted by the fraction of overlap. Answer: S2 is 1.17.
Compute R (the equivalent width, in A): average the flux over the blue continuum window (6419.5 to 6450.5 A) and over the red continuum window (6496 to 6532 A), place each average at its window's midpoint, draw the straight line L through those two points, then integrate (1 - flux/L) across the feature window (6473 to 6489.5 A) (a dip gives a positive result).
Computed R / -0.5 A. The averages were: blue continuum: 18.3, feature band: 20.6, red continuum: 21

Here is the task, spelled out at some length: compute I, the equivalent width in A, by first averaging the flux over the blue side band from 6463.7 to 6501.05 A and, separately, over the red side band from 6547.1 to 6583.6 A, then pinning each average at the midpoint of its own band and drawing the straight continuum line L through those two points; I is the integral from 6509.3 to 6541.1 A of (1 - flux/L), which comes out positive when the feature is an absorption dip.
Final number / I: -2.3 A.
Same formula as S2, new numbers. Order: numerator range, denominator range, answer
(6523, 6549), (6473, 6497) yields 1.14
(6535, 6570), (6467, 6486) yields 1.08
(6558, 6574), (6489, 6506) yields 1.12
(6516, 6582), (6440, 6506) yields 1.12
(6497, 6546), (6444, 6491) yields 1.10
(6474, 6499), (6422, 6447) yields 1.07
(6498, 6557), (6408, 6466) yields 1.18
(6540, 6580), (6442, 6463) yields 1.13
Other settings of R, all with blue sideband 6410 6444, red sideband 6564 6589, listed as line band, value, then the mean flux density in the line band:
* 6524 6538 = -1.39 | 22.2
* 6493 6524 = -0.72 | 20.3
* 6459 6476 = -0.62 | 19.7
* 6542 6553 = -0.32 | 21.1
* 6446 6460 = -0.51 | 19.5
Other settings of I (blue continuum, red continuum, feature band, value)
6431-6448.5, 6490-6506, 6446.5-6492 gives -2.3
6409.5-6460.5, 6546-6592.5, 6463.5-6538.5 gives -3.2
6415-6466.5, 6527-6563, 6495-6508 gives 0.3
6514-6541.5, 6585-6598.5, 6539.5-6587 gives 0.2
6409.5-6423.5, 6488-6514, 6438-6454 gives -0.3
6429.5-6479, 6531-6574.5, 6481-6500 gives 1.1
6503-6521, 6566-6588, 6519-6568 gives -1.8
